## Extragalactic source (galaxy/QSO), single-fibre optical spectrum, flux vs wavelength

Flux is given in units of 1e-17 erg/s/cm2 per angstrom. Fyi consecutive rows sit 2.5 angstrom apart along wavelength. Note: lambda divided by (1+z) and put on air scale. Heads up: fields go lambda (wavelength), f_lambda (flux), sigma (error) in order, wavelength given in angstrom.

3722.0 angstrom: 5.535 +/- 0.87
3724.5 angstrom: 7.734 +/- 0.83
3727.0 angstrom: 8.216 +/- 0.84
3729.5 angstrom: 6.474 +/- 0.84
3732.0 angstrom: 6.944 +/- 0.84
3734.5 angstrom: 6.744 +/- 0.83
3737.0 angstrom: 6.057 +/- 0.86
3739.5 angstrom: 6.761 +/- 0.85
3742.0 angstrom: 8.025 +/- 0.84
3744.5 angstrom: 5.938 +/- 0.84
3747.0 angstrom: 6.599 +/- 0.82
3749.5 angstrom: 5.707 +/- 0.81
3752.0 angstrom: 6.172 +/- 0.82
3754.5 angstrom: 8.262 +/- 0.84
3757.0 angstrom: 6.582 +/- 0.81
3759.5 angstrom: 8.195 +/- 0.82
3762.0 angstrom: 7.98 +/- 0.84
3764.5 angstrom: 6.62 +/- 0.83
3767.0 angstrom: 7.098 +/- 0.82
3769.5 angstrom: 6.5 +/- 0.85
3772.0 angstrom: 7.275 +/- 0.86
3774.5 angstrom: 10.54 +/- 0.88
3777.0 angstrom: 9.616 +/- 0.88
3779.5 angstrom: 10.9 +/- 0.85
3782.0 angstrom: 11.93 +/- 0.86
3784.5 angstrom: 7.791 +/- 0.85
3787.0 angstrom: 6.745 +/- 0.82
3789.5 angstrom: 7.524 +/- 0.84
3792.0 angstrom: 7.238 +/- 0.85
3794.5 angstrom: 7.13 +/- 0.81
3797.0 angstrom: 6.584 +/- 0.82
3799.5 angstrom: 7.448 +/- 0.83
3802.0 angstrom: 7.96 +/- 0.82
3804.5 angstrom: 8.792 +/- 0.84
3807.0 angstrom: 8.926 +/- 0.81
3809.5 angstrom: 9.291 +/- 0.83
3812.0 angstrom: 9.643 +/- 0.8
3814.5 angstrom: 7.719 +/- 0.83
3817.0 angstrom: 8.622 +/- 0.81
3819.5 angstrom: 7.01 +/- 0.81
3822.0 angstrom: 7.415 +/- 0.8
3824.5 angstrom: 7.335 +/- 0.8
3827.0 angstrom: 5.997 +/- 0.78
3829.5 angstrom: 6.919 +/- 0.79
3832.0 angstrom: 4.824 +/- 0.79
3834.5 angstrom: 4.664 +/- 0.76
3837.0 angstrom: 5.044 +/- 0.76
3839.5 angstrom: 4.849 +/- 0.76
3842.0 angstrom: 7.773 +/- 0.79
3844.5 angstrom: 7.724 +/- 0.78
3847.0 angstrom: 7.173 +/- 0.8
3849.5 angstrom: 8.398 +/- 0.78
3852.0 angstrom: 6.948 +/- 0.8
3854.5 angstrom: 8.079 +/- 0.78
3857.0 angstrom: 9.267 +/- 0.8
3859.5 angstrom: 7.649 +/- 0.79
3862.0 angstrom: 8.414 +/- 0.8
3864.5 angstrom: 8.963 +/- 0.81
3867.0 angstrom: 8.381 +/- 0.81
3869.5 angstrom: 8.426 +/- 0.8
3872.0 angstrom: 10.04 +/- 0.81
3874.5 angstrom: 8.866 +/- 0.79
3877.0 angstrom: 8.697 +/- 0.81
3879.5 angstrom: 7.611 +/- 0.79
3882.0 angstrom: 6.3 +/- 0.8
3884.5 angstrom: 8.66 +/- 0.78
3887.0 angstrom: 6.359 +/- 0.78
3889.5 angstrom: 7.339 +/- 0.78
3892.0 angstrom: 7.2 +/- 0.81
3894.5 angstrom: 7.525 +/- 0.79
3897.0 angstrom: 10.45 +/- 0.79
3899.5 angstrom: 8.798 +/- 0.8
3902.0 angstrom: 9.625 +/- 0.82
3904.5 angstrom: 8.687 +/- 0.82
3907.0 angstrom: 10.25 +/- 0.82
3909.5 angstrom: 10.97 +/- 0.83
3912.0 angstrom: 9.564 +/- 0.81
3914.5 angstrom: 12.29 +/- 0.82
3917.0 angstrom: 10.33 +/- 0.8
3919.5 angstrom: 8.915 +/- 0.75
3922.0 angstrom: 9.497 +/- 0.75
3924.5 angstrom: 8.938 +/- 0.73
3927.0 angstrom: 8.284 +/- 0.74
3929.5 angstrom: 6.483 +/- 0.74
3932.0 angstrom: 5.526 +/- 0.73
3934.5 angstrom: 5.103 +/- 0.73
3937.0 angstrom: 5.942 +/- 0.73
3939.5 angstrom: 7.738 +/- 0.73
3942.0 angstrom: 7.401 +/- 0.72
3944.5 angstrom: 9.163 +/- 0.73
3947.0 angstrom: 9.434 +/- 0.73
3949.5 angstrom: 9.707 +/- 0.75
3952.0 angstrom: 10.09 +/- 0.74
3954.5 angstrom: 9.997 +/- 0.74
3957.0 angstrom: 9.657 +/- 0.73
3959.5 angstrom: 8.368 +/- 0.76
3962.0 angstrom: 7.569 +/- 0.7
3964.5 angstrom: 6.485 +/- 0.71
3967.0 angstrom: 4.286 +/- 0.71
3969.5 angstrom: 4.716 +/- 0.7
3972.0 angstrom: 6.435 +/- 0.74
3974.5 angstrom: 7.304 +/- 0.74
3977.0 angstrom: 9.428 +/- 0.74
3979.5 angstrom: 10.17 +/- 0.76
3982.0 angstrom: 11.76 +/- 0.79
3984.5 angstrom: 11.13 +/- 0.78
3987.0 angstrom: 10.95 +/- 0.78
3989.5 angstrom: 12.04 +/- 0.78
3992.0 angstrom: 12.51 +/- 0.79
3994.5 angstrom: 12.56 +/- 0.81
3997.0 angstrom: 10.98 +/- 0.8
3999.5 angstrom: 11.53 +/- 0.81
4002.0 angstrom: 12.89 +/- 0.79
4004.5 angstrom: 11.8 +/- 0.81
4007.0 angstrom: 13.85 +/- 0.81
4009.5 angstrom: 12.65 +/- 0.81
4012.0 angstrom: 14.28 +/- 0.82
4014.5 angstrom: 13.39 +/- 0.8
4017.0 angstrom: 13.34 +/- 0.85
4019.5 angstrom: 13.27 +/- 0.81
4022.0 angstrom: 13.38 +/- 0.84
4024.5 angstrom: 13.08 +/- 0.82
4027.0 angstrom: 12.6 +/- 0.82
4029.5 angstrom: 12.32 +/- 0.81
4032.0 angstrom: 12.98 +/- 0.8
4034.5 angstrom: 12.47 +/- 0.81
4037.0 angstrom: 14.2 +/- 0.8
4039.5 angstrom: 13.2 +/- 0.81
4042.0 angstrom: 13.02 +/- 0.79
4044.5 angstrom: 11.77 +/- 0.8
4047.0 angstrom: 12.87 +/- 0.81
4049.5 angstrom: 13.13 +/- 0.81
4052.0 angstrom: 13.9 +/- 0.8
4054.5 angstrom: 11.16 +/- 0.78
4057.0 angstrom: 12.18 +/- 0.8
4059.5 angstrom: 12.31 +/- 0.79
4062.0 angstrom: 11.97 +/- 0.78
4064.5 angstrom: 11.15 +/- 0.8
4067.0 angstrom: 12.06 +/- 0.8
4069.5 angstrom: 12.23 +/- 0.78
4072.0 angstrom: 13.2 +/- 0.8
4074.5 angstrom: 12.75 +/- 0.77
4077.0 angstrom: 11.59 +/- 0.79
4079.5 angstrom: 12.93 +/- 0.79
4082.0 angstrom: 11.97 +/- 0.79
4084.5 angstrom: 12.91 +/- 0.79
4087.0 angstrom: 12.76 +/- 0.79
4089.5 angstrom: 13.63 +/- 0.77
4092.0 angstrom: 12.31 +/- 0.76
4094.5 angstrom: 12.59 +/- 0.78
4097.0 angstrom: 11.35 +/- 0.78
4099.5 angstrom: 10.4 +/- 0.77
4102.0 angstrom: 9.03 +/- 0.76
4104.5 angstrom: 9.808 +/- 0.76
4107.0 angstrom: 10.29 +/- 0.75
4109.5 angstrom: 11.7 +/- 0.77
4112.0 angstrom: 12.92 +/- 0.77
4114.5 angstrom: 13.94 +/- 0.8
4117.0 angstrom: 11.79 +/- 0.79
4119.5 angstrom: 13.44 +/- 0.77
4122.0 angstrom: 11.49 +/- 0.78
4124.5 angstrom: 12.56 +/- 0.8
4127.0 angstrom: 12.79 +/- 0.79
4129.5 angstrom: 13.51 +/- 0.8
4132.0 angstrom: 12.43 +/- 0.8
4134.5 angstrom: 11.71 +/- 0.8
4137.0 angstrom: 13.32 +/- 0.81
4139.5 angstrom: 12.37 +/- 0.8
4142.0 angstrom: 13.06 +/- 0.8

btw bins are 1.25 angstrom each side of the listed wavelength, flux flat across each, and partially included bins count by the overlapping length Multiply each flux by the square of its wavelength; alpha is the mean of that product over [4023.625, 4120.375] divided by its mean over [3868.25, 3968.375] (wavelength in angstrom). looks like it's 1.58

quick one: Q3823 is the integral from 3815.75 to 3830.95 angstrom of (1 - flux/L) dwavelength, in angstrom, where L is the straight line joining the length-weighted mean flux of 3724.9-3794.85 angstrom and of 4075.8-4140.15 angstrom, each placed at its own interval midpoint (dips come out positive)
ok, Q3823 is 2.2 angstrom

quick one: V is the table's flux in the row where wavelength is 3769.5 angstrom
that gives 6.5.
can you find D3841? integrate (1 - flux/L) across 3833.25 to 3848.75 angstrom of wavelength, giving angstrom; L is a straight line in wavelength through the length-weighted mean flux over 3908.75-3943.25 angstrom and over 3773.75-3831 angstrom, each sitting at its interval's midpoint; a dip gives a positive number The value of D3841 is 3.7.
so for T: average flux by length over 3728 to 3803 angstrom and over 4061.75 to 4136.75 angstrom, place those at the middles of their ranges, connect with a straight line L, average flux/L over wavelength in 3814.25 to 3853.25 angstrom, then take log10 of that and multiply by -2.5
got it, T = 0.24 mag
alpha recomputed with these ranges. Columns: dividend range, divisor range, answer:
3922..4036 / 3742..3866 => 1.46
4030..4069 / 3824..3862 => 2.02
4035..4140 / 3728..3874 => 1.87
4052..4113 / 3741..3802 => 1.82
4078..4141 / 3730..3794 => 1.91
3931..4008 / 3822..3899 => 1.30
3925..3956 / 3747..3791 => 1.10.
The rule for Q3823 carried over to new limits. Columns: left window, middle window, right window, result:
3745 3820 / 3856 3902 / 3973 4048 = 6.8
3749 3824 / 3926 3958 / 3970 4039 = 8.2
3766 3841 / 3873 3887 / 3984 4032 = 2.3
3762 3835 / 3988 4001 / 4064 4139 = -1.6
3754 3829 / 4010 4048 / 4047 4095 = -4.1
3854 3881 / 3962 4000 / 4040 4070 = 5.3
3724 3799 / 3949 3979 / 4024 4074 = 8.7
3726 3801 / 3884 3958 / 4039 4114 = 8.7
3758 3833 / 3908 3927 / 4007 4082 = 0.6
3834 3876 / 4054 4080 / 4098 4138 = -2.4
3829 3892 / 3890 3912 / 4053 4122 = -2.2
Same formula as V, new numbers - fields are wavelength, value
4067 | 12.06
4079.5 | 12.93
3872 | 10.04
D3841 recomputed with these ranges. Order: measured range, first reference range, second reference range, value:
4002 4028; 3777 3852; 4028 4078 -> -3.1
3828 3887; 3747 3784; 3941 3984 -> 5.0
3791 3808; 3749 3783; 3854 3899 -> 0.9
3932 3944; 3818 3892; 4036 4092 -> 3.6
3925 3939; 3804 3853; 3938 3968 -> 2.8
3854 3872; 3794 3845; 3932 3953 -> -2.7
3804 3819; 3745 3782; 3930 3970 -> -1.9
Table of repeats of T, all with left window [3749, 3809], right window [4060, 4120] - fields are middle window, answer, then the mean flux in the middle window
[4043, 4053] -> -0.13 mag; 12.9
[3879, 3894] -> 0.28 mag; 7.24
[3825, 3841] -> 0.49 mag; 5.51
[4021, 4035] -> -0.15 mag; 12.8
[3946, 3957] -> 0.04 mag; 9.8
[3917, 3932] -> 0.18 mag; 8.34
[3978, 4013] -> -0.12 mag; 12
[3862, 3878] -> 0.03 mag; 8.86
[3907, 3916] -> -0.12 mag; 10.8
